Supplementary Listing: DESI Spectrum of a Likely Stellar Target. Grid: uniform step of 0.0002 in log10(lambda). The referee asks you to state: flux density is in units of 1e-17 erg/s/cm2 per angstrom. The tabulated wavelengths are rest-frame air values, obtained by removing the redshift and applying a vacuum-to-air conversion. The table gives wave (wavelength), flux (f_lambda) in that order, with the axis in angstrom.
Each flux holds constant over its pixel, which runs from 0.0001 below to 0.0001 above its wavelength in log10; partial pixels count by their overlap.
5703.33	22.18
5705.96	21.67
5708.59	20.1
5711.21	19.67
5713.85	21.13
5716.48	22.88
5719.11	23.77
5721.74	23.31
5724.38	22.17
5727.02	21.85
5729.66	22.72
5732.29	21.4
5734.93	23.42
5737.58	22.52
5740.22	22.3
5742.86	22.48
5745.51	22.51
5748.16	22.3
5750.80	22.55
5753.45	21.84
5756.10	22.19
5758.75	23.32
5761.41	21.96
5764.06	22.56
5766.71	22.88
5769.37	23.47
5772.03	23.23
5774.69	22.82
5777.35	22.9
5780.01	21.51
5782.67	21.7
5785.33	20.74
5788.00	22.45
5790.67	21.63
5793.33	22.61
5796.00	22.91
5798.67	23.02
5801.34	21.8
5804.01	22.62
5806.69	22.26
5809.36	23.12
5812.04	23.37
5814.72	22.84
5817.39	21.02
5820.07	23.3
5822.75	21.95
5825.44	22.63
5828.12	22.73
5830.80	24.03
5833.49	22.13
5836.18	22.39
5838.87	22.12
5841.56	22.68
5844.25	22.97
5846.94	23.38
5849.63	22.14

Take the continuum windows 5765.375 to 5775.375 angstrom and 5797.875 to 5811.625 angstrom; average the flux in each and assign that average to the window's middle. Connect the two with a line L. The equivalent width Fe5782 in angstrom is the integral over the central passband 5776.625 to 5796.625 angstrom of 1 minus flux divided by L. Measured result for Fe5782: 0.76 angstrom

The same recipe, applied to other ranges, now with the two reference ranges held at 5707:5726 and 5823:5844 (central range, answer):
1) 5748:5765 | -0.2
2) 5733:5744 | -0.3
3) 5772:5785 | 0.0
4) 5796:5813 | -0.2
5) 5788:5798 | 0.0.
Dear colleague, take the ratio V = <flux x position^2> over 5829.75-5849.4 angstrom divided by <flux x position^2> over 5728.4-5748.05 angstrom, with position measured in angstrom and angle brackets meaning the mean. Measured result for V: 1.05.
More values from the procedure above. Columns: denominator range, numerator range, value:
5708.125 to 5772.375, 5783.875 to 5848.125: 1.03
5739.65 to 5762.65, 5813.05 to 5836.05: 1.03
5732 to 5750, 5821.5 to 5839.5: 1.04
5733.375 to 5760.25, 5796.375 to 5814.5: 1.03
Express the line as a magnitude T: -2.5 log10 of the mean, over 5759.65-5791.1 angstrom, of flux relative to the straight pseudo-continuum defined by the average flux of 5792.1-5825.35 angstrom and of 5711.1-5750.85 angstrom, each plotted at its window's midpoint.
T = 0.01 mag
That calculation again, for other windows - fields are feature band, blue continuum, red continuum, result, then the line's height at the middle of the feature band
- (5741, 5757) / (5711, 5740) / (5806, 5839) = 0.005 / 22.4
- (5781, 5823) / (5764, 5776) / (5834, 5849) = 0.025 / 22.9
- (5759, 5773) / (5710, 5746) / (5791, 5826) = -0.021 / 22.4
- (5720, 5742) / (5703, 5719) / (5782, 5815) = -0.042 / 21.6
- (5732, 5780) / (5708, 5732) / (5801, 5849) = -0.018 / 22.2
